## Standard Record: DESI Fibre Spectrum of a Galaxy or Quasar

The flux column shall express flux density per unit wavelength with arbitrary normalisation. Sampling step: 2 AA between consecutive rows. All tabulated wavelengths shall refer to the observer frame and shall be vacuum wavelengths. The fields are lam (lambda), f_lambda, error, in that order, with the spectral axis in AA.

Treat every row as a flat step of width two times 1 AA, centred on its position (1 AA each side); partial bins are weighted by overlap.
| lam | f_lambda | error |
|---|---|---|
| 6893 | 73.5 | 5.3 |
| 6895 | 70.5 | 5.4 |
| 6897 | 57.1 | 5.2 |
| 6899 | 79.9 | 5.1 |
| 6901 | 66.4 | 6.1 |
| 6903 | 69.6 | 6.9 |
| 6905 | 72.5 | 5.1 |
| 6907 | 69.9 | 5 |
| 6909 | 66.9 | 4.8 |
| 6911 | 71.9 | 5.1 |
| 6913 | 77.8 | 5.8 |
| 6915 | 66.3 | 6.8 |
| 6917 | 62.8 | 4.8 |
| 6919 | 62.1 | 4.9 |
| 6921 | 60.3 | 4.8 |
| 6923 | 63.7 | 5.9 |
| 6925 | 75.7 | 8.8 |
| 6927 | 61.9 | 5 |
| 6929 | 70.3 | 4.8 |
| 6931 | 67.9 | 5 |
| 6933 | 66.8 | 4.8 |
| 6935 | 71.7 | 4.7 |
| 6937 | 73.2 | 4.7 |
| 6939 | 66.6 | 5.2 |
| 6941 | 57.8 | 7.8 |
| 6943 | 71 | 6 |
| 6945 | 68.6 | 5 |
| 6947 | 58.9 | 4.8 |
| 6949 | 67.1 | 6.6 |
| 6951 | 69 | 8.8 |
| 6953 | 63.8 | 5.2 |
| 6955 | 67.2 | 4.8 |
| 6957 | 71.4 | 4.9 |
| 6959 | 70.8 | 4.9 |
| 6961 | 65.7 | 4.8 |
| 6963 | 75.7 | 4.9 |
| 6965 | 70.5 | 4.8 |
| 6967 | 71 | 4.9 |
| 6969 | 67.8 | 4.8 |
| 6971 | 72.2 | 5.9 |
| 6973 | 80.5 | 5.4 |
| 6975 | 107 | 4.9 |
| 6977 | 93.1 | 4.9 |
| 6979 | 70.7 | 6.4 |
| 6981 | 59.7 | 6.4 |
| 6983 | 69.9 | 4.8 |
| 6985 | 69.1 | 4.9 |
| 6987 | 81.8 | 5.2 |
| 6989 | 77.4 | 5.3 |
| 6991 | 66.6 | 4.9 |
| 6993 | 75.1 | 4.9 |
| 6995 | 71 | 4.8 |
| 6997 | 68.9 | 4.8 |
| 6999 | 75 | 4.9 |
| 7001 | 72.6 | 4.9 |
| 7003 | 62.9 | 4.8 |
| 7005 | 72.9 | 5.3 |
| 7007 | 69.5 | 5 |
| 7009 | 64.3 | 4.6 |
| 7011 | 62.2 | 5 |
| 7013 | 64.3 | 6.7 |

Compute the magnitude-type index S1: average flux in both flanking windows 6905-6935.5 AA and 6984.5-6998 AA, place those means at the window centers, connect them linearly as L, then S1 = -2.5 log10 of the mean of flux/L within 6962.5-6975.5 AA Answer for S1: -0.08 mag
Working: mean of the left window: 67.8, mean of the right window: 73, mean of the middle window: 76.8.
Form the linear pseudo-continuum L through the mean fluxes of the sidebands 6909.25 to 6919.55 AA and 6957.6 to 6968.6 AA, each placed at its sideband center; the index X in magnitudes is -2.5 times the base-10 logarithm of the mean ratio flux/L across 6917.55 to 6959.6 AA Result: 0.04 mag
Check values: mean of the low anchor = 68.4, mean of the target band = 66.9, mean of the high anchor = 70.6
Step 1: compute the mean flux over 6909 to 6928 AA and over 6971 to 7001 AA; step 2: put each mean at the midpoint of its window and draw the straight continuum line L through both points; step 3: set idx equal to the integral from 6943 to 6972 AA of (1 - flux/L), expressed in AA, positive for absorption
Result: 1.40 AA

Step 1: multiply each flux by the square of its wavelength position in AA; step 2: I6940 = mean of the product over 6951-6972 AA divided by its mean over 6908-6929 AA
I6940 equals 1.05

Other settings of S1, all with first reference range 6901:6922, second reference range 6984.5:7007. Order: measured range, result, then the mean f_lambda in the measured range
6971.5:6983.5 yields -0.13 mag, 80.2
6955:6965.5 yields 0.00 mag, 70.5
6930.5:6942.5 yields 0.03 mag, 67.5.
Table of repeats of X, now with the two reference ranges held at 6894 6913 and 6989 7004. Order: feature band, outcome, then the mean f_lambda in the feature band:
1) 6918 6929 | 0.077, 65.2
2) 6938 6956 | 0.076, 65.6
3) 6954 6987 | -0.054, 74.1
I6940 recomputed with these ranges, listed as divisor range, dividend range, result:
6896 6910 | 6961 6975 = 1.11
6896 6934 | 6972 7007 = 1.13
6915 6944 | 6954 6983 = 1.13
